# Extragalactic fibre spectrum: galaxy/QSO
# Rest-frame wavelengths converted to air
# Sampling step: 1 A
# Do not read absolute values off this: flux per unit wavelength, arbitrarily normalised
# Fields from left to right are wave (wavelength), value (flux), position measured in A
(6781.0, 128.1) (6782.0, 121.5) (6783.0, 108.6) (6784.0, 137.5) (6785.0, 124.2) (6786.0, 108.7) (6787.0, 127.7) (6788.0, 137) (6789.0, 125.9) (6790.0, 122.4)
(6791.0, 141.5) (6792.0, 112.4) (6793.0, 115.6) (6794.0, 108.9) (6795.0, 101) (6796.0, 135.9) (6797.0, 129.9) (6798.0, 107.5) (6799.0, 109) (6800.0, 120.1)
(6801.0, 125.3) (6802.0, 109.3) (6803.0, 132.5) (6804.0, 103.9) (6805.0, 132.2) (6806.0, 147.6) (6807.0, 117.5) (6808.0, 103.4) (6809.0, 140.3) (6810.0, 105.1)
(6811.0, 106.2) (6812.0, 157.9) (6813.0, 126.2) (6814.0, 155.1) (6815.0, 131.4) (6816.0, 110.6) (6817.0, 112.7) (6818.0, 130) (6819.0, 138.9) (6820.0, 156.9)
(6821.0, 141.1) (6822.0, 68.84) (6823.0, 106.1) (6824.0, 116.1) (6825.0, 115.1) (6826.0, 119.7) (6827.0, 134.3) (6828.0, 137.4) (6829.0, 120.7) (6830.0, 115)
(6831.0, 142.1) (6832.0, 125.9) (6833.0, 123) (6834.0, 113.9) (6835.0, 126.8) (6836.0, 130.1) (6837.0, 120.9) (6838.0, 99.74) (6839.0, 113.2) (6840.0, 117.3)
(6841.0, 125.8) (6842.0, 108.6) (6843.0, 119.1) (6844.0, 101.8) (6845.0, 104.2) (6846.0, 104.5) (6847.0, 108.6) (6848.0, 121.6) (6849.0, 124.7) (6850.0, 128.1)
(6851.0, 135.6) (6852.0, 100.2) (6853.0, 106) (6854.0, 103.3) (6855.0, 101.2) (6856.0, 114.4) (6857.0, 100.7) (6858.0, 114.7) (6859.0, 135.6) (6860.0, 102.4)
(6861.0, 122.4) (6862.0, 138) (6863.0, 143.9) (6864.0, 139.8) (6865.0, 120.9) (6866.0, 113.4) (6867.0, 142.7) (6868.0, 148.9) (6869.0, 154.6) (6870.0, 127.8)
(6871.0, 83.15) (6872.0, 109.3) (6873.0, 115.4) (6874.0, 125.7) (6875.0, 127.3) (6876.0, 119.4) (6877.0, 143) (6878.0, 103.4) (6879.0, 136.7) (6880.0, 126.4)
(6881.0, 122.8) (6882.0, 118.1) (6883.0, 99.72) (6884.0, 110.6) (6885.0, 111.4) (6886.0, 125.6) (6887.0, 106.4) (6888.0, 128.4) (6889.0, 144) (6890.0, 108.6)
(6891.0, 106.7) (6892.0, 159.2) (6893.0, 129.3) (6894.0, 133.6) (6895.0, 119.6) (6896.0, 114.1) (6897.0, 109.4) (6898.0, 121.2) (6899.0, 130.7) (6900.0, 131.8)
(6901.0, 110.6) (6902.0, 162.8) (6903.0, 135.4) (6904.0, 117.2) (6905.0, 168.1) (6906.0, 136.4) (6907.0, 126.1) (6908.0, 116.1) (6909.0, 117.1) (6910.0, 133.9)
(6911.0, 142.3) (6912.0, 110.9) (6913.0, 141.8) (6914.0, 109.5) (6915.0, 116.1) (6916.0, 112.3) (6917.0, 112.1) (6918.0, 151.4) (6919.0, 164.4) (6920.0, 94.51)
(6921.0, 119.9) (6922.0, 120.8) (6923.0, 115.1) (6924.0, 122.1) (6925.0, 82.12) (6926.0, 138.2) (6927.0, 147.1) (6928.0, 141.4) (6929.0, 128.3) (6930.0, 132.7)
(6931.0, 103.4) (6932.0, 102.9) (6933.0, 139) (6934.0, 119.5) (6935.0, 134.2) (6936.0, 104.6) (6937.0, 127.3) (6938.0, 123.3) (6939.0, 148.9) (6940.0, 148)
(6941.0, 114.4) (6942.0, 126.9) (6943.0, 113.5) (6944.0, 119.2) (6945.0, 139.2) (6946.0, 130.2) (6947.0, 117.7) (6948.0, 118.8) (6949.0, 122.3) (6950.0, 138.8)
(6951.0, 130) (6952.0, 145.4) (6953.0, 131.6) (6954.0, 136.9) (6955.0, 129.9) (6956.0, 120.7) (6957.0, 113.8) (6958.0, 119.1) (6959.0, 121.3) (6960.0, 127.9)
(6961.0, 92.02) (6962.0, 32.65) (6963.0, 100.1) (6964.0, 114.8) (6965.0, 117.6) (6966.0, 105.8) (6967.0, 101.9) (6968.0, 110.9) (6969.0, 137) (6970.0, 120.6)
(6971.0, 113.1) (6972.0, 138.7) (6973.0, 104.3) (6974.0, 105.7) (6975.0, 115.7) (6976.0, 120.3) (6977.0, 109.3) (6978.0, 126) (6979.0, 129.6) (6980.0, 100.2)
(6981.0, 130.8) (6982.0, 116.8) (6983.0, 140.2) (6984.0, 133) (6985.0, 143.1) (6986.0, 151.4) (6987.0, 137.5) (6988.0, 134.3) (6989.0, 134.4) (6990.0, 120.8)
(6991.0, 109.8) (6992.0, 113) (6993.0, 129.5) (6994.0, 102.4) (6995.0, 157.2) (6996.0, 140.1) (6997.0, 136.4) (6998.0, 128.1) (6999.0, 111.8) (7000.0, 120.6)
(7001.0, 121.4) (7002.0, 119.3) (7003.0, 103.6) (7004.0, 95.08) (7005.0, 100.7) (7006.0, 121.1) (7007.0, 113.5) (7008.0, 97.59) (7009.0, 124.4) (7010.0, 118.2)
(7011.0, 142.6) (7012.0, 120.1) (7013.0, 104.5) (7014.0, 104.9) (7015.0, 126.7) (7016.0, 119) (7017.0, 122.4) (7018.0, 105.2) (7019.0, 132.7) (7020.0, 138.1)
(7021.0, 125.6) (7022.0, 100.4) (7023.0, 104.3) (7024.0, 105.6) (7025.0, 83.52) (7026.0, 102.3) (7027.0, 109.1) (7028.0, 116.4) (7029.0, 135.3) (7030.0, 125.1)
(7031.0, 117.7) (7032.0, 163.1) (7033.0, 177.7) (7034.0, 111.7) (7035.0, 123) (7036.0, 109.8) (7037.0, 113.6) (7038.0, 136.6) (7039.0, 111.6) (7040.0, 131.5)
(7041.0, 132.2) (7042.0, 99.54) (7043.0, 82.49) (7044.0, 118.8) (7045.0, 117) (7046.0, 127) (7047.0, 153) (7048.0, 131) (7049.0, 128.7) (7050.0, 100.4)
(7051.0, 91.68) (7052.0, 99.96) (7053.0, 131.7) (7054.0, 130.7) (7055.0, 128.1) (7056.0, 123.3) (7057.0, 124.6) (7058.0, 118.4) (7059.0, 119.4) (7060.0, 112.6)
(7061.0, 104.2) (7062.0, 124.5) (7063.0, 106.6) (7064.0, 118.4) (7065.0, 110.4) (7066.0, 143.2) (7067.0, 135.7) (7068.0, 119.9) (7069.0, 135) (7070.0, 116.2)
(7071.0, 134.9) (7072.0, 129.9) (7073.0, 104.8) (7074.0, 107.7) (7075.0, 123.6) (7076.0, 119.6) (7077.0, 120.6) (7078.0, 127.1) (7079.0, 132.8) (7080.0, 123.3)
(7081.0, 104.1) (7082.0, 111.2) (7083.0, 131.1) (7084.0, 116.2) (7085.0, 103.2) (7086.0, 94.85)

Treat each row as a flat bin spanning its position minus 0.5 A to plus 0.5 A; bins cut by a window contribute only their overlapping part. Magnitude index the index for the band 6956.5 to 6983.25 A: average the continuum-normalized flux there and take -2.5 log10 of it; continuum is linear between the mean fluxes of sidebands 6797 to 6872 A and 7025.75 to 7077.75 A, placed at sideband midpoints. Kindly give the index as 0.07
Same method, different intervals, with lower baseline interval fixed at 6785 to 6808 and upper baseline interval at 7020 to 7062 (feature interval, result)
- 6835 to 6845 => 0.05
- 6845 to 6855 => 0.07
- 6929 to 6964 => -0.01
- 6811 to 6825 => -0.04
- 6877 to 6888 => 0.02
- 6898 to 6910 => -0.10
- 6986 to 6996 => -0.08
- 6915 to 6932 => -0.03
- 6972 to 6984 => 0.00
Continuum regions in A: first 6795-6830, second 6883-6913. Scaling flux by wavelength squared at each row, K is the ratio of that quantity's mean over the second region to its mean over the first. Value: 1.1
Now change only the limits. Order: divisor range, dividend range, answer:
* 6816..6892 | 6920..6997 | 1.05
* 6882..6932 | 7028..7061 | 1.02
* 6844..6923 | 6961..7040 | 1.00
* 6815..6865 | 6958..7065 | 1.05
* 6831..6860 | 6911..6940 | 1.10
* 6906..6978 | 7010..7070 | 1.02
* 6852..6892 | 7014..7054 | 1.04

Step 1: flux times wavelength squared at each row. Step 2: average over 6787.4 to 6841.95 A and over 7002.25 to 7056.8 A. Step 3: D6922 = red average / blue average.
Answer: 1.0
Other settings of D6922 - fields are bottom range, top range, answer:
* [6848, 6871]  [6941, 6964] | 1.00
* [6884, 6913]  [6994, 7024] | 0.96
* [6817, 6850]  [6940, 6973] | 1.03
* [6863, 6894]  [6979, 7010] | 1.02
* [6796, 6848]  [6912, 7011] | 1.05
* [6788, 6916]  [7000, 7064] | 1.02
